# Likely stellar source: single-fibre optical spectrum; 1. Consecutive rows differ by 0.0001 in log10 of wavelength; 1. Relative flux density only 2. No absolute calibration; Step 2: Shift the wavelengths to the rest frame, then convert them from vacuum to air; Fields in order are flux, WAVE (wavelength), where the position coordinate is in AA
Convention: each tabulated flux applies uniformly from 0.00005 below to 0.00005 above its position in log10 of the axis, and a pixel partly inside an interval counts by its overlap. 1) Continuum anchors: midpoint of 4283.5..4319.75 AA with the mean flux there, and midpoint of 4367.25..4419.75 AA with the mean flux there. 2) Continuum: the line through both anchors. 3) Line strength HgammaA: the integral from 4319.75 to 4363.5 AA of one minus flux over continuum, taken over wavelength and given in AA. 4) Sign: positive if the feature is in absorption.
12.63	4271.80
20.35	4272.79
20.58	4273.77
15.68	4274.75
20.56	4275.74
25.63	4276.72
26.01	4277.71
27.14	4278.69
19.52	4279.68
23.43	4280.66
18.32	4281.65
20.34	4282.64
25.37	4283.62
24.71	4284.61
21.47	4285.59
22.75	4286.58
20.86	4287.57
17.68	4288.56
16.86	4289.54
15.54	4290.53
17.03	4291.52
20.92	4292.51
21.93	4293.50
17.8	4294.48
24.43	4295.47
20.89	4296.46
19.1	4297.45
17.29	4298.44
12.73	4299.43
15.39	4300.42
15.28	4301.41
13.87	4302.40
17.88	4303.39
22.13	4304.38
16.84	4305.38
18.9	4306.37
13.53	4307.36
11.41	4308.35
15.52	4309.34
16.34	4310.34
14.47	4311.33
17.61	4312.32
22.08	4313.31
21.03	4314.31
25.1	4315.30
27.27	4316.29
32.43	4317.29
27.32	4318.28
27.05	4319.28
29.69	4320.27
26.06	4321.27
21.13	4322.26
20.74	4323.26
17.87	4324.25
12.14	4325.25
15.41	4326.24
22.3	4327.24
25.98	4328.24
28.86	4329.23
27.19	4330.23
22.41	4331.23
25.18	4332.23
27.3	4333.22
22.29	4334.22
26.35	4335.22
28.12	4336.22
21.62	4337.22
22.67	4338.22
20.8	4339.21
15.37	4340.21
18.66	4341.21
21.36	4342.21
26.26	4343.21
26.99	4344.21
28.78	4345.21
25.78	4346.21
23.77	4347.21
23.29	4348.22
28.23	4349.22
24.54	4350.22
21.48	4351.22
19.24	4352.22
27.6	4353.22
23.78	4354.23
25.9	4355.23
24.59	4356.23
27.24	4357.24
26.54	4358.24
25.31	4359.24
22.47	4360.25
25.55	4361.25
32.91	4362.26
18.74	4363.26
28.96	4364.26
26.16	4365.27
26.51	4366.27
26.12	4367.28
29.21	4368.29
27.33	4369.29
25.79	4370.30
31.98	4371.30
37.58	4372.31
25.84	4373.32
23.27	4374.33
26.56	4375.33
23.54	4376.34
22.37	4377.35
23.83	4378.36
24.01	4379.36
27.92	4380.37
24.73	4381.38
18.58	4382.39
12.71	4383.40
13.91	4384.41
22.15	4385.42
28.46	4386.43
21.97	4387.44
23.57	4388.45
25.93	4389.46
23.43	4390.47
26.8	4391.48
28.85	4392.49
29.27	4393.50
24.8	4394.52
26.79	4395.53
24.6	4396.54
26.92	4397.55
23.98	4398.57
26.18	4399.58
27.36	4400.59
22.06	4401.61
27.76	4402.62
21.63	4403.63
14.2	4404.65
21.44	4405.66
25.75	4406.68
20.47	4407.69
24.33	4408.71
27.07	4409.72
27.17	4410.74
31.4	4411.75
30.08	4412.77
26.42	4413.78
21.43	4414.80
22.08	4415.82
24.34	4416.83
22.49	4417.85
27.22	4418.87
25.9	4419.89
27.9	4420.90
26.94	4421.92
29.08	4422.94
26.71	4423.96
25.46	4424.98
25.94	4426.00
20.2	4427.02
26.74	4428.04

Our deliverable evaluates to -3.9 AA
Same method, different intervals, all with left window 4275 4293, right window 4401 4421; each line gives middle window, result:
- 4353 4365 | -1.3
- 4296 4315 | 4.2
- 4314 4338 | -2.0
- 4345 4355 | -0.7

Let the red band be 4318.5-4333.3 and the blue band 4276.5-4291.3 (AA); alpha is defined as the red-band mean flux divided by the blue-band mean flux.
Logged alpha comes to 1.1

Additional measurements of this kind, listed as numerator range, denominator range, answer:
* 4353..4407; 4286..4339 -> 1.20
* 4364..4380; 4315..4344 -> 1.13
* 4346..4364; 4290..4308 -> 1.40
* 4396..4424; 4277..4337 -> 1.19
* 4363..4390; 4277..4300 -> 1.21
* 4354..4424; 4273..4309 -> 1.30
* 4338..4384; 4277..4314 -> 1.30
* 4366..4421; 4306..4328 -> 1.20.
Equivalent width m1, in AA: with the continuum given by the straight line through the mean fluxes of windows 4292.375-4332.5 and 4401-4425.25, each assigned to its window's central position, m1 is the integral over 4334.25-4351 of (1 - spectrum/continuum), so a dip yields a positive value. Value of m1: -1.52 AA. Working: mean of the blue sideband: 20.5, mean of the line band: 23.8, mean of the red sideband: 25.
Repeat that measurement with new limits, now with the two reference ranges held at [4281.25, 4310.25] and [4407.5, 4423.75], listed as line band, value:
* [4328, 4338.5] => -2.3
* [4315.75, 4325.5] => -2.2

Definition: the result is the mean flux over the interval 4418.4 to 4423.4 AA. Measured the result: 27.4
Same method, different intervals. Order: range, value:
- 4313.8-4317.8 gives 26.4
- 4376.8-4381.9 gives 24.5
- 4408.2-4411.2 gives 26.2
